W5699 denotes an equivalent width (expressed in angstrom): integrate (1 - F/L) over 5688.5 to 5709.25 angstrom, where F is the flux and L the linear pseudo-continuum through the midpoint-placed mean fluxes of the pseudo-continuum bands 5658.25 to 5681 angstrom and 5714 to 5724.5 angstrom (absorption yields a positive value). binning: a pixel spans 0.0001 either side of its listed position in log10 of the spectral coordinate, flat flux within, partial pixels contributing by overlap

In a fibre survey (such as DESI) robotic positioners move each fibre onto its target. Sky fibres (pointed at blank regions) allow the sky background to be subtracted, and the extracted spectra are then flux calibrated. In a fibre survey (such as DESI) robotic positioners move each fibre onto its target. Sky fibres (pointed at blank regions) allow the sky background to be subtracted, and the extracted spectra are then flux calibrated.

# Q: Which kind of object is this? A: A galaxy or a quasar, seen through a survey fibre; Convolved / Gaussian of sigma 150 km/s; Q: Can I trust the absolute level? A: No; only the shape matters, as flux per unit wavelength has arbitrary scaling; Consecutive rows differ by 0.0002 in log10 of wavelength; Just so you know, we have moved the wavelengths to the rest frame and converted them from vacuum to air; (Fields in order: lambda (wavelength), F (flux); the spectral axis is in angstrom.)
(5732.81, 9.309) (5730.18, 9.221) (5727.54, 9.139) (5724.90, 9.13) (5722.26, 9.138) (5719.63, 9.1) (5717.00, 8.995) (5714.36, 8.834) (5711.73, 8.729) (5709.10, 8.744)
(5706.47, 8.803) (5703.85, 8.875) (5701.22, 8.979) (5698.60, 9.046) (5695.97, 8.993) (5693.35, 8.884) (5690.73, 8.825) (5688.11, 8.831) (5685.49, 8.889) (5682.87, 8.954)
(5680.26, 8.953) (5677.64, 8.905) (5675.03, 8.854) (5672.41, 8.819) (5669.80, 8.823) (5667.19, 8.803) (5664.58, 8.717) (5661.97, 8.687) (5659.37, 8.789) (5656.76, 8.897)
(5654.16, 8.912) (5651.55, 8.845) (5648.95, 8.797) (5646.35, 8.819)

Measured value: 0.1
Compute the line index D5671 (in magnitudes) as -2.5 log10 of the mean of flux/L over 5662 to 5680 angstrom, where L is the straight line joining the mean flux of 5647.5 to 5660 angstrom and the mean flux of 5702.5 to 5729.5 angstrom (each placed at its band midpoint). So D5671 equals 0.01 mag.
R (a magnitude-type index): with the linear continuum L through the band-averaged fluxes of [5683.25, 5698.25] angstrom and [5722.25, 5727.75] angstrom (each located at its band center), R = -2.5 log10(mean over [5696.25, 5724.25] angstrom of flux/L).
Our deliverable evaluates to 0.01 mag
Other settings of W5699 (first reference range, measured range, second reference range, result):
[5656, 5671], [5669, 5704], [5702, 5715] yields -0.44 angstrom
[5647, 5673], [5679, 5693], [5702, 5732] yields 0.00 angstrom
